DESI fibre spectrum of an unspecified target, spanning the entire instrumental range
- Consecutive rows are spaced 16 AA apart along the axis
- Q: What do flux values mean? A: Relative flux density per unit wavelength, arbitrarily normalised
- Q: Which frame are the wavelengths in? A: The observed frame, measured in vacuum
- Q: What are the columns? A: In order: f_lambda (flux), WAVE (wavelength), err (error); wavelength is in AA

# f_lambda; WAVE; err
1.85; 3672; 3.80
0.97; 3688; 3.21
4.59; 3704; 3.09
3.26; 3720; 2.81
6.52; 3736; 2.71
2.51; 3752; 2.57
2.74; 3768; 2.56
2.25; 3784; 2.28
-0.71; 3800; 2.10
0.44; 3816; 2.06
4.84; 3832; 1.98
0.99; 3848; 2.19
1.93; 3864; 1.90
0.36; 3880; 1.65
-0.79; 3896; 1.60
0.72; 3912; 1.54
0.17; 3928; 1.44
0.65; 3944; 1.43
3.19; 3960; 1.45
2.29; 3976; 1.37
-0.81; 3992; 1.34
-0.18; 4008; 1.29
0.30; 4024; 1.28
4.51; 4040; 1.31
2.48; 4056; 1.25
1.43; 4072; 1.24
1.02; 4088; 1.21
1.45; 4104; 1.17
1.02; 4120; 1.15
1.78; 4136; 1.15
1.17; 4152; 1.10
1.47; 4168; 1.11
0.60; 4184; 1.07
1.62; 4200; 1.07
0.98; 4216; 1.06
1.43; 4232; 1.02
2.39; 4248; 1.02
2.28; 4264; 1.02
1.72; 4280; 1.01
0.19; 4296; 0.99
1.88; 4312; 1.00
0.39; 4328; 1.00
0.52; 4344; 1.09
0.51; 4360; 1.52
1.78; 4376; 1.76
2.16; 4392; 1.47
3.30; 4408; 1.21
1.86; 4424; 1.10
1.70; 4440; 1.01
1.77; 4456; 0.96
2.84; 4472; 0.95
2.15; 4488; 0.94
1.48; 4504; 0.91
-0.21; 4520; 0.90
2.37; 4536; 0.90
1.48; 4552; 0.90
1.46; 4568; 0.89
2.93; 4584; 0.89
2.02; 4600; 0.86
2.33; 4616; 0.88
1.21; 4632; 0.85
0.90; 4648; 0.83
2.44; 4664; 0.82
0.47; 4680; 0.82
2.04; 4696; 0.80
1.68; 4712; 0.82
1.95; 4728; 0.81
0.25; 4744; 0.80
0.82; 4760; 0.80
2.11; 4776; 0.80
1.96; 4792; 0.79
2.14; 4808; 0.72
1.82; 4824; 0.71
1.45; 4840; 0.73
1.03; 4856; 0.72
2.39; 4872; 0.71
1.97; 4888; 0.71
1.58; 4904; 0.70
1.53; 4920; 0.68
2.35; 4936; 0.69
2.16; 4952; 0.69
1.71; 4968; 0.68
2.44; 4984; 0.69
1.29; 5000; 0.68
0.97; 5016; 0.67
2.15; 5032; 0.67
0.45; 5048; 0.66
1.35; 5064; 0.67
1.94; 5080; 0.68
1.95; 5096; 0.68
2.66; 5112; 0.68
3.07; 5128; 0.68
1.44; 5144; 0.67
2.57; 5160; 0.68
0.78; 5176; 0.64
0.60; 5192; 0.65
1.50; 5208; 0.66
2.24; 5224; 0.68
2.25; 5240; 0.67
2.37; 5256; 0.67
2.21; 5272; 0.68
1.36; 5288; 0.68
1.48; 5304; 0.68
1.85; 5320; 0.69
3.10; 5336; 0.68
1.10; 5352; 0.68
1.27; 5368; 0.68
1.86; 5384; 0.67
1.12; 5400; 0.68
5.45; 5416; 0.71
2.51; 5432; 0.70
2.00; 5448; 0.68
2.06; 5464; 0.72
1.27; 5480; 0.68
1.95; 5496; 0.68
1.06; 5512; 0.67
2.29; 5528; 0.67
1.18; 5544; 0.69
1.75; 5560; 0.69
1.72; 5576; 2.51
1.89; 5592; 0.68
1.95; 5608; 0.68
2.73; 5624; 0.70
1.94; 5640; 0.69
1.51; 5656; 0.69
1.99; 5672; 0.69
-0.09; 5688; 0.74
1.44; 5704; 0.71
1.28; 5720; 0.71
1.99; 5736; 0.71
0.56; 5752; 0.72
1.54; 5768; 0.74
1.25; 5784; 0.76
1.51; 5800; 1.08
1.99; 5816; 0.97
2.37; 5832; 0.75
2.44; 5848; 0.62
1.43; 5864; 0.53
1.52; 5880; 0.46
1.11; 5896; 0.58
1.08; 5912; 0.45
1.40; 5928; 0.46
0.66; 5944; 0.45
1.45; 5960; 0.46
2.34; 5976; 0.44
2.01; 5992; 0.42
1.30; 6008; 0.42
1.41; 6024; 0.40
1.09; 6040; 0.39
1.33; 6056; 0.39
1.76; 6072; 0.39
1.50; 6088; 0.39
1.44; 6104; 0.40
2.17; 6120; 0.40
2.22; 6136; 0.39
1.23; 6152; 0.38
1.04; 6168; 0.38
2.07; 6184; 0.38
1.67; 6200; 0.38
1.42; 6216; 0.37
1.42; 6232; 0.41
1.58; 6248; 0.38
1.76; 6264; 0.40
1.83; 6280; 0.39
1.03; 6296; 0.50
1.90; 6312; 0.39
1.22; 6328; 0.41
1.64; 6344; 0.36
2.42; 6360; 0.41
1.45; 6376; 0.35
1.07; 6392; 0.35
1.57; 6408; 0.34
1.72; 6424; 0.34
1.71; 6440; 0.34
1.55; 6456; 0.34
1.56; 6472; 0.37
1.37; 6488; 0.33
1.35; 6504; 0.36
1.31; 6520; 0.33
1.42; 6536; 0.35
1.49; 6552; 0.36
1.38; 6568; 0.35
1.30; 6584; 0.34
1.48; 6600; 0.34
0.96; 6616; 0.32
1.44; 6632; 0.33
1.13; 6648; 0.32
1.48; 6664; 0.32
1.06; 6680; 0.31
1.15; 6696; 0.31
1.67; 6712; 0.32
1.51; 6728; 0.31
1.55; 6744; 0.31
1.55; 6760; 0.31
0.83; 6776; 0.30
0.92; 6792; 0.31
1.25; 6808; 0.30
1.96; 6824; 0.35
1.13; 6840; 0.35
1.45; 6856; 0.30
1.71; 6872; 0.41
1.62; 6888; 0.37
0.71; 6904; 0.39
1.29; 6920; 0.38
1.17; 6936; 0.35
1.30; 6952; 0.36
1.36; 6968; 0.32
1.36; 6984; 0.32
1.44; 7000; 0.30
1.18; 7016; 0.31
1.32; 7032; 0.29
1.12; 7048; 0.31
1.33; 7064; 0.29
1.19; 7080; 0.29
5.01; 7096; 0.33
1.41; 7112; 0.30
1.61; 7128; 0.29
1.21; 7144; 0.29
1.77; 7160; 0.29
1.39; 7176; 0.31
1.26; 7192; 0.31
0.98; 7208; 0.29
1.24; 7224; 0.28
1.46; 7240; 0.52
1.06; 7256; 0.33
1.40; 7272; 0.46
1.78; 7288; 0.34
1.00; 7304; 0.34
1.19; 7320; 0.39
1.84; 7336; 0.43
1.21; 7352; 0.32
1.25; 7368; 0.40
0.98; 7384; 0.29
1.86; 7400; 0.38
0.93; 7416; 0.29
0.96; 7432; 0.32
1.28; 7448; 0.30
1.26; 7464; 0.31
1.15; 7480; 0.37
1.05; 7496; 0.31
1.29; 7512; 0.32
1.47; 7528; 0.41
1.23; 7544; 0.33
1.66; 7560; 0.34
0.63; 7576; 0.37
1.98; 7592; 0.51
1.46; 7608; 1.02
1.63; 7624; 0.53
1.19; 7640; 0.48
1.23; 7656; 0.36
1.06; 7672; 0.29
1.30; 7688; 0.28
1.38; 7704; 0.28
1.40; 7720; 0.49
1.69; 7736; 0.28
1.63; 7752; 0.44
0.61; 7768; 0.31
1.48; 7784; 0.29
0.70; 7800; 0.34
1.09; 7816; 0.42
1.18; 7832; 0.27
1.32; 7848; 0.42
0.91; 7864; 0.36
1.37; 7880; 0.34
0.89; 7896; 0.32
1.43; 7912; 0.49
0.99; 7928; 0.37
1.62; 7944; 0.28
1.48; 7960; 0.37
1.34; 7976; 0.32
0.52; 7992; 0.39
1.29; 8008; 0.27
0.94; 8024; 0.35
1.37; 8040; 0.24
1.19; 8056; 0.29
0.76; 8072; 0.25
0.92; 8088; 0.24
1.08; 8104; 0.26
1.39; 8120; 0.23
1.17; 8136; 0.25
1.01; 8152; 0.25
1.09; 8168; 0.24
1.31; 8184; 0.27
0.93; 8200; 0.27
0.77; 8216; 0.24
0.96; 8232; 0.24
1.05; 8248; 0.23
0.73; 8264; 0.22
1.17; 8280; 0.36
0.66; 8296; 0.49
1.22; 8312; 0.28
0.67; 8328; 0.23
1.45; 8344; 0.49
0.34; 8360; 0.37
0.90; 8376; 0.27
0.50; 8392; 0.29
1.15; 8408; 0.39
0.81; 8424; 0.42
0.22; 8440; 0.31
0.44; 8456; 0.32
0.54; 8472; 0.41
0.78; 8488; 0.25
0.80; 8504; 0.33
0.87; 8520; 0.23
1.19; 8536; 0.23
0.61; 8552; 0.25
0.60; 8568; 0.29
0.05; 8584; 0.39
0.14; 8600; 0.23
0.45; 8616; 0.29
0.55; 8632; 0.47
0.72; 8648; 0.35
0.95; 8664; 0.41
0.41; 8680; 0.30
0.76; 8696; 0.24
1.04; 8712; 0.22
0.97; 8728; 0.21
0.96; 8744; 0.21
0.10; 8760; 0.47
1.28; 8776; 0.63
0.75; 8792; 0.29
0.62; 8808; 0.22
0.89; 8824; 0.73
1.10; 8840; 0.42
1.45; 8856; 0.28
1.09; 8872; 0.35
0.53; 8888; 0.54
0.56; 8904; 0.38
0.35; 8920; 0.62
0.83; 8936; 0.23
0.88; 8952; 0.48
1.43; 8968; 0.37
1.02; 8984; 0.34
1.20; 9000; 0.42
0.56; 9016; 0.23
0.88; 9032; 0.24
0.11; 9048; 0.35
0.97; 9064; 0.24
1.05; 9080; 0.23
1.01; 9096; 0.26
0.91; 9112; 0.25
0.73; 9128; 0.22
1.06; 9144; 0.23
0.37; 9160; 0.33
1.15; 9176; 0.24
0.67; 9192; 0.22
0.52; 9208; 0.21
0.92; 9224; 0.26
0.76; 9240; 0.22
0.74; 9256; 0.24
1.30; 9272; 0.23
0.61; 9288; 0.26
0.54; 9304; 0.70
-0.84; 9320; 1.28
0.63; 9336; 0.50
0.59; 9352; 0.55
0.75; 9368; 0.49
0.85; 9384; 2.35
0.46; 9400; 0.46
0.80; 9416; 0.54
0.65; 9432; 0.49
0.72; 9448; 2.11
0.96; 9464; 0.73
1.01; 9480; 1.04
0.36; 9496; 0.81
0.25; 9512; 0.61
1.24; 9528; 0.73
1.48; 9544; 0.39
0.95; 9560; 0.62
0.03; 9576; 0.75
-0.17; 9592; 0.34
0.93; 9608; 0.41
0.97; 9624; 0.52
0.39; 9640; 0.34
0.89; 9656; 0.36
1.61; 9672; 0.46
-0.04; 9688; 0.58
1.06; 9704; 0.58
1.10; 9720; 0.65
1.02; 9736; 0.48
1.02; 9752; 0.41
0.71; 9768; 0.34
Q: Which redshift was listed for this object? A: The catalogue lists 0.082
